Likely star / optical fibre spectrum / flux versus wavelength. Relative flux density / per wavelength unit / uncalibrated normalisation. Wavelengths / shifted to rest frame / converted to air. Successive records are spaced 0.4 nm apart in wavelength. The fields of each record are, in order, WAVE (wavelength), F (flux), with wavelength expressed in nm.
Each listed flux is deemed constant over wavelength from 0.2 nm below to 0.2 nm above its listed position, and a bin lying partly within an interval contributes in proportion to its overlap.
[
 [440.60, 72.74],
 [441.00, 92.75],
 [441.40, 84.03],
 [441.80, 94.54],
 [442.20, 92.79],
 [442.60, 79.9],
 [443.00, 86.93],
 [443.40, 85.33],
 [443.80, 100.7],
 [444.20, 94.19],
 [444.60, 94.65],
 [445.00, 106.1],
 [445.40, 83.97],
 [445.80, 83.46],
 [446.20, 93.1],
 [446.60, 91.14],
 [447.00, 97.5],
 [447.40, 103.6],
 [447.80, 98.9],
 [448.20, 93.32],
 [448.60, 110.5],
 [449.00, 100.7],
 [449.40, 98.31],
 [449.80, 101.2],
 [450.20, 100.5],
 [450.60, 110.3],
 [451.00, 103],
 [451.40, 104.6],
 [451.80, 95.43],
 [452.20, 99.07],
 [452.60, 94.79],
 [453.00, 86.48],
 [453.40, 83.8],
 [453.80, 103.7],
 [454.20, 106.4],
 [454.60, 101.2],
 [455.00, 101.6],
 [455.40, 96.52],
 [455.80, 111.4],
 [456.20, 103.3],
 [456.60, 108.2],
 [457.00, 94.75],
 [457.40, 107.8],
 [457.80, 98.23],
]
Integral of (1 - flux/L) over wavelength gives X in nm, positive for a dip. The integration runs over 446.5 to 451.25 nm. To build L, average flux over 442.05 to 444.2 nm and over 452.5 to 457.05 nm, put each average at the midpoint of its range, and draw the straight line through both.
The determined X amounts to -0.33 nm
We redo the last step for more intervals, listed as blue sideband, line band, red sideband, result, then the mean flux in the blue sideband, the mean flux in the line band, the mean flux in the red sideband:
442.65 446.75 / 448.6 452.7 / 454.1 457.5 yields -0.15 nm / 91.5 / 101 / 103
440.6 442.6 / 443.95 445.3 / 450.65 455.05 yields -0.10 nm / 88.1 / 97.3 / 98.5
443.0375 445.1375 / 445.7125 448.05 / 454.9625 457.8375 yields 0.04 nm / 95.2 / 95.1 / 103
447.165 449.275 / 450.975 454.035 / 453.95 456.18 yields 0.19 nm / 101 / 96.1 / 103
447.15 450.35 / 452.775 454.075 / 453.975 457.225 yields 0.13 nm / 101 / 92.3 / 103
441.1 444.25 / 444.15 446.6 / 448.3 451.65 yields 0.06 nm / 89.7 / 92.4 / 103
